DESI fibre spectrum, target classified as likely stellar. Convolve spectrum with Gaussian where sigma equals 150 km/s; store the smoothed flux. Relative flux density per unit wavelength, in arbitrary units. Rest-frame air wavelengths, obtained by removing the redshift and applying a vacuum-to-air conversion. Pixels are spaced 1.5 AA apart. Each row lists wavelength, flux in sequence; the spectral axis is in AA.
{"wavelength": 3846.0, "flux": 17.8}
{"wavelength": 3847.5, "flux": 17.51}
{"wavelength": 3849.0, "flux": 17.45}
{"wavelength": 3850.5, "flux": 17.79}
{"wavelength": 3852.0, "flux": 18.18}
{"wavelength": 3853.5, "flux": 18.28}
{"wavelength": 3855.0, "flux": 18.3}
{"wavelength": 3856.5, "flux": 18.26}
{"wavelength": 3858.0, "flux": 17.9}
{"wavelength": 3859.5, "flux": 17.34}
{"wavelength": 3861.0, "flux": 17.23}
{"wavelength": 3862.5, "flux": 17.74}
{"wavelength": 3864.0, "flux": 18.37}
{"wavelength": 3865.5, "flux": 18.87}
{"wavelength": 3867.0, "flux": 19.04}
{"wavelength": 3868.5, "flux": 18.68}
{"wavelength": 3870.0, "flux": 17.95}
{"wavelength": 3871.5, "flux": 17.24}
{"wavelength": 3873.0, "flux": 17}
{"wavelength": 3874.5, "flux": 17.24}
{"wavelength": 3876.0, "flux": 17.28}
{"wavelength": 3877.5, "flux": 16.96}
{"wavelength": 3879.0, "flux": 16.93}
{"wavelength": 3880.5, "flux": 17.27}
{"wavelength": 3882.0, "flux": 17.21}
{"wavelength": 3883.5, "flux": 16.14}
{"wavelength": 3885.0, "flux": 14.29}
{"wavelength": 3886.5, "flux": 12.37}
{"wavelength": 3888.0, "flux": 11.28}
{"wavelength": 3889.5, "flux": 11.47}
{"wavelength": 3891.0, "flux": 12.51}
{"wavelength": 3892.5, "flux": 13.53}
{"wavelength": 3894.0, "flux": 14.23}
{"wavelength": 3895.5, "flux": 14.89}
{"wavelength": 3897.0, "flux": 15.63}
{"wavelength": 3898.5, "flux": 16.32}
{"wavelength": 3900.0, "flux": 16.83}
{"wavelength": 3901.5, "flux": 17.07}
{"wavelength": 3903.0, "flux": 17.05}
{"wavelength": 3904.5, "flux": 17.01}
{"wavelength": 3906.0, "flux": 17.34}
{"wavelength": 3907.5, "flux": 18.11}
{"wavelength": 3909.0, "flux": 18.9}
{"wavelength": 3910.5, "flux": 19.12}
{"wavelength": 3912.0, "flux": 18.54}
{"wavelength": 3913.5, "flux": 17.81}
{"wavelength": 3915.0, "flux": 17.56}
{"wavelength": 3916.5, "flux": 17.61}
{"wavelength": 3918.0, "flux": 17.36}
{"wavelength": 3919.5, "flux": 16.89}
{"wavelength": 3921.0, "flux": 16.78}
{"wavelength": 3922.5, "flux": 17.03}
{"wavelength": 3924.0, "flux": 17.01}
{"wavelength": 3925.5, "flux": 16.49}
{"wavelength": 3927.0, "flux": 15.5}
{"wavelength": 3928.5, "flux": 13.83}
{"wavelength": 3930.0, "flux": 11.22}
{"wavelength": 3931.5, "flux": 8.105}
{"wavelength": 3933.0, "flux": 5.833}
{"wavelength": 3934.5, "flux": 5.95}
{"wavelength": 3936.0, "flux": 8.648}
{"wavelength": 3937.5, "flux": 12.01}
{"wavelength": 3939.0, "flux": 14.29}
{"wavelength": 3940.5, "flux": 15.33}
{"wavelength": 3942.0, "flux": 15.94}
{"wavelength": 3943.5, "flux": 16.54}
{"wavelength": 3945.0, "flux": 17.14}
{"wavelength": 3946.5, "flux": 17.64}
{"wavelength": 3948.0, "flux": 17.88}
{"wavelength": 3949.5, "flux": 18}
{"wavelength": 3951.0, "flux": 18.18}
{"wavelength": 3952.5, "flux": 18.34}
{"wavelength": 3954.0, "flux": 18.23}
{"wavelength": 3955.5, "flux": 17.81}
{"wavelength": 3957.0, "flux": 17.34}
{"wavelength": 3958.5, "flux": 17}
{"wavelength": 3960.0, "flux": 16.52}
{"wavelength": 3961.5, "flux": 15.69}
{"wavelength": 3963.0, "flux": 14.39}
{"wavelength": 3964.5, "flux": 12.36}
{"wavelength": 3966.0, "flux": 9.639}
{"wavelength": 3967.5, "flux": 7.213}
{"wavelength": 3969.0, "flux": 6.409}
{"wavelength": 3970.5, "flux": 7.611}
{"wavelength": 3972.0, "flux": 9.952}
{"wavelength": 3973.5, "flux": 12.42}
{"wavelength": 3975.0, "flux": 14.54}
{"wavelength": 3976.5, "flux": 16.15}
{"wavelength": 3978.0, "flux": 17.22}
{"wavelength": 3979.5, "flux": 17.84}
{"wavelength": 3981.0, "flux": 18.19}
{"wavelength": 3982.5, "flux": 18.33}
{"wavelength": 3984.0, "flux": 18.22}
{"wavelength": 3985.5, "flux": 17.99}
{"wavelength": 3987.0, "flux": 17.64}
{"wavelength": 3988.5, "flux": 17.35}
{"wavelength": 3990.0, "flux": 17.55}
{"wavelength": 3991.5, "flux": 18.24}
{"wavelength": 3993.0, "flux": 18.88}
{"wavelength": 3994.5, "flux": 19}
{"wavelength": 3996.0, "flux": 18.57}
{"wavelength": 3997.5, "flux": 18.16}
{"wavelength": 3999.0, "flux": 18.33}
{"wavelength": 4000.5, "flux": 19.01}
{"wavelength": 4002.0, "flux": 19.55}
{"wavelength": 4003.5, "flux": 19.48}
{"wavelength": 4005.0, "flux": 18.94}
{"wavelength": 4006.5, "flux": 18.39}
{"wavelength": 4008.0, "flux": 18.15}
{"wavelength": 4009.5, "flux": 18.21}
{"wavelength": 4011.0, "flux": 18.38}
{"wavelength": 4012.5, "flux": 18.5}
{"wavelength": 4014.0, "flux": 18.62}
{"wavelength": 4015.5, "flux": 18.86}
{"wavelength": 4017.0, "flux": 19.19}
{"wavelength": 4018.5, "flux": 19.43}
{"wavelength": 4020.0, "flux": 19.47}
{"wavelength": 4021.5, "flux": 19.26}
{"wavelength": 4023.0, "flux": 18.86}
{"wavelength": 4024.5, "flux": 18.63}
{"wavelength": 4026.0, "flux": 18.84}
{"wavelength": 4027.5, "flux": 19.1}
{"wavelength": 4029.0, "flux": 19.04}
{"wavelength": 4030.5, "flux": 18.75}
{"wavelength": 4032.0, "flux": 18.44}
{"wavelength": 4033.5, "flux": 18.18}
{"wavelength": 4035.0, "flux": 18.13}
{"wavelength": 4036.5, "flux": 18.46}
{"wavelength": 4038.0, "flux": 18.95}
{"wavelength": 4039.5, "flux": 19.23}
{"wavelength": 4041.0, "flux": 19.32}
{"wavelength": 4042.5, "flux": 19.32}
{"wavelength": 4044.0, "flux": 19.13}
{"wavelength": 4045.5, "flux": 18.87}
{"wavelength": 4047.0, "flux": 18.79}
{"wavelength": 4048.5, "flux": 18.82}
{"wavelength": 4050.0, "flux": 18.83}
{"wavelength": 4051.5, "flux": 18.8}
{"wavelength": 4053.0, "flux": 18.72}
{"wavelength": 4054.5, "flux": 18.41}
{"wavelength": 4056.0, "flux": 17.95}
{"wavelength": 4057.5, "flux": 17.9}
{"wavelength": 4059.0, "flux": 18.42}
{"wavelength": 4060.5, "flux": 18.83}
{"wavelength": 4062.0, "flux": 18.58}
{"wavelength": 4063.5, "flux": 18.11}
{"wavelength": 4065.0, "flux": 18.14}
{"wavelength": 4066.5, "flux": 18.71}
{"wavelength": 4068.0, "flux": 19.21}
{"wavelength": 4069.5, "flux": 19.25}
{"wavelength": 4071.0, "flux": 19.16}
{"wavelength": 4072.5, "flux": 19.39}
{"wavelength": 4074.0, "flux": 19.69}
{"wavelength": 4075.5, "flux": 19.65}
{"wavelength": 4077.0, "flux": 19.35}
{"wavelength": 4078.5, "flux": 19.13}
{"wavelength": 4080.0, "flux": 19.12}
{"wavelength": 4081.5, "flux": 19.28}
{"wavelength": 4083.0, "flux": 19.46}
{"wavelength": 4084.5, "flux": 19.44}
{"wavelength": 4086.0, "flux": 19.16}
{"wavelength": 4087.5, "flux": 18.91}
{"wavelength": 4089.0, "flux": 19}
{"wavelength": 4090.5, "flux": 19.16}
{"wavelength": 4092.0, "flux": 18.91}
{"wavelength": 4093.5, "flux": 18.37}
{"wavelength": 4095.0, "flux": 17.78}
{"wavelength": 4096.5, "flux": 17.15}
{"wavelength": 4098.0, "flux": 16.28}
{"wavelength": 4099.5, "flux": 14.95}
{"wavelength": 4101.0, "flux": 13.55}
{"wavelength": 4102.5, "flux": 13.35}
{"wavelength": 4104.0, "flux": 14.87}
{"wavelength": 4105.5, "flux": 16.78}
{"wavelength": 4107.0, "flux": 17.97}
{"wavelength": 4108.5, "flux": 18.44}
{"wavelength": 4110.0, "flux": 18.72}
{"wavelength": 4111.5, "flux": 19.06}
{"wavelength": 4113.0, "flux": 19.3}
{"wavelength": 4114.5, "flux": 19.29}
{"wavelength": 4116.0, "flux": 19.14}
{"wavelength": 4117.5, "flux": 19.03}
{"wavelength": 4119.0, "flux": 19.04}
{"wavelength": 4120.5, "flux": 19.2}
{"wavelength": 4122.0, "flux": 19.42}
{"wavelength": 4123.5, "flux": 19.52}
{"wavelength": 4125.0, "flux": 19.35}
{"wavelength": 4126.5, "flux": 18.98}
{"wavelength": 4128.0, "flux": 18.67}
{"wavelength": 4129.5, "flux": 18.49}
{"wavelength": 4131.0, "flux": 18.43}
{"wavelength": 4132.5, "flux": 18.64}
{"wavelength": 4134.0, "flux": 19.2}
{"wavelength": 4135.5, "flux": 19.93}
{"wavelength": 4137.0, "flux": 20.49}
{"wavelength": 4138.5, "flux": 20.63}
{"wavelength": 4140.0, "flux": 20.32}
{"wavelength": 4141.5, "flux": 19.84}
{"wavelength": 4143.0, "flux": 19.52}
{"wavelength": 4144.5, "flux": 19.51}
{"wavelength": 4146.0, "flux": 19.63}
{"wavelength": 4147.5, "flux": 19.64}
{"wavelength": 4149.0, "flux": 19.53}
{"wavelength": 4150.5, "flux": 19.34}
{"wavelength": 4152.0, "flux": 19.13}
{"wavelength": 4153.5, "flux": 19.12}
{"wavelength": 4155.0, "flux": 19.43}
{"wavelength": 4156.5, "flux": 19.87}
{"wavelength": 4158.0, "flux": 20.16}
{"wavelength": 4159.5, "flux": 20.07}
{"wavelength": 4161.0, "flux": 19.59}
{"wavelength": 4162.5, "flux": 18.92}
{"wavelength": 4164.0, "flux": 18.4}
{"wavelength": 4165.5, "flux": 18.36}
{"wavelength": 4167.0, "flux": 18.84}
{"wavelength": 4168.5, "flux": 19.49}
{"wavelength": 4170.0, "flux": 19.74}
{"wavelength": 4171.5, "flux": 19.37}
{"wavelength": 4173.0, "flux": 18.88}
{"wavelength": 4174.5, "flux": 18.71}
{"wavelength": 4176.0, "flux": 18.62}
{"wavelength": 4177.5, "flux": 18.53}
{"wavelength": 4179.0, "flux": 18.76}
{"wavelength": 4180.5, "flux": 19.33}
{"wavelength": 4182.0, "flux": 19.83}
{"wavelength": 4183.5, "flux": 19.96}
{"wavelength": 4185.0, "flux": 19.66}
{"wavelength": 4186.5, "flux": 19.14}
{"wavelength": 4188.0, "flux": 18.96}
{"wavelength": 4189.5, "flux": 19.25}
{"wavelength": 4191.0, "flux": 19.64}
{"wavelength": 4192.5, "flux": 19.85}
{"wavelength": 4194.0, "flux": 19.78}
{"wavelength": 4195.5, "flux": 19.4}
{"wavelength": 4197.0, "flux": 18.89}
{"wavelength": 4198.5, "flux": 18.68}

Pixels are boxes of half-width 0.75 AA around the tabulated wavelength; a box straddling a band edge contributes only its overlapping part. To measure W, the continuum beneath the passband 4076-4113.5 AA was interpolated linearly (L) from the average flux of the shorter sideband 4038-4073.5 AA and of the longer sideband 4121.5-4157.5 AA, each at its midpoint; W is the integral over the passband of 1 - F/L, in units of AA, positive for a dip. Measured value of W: 2.3 AA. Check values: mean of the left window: 18.8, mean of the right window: 19.4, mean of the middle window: 17.9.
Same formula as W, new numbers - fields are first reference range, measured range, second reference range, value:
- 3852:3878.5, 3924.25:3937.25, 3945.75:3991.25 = 4.3 AA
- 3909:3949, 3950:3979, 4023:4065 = 3.6 AA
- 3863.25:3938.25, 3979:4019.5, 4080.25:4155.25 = -3.6 AA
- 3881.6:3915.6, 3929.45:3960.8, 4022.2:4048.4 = 4.1 AA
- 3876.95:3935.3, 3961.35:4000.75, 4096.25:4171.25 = 2.5 AA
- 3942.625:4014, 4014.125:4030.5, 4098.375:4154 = -1.8 AA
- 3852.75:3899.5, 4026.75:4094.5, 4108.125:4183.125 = -1.9 AA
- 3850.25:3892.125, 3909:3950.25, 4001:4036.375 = 5.7 AA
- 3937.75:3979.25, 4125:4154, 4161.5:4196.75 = -1.6 AA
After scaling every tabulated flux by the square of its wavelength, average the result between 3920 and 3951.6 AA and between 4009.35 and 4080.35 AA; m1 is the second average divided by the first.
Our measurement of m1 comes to 1.4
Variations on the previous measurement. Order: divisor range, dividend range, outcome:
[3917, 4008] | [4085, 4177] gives 1.31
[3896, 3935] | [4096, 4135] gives 1.27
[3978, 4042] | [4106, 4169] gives 1.10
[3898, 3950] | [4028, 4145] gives 1.30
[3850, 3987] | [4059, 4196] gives 1.34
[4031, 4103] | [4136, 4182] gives 1.10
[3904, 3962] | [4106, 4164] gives 1.35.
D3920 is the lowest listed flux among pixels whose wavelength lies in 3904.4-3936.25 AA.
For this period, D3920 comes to 5.833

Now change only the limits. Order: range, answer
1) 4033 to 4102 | 13.55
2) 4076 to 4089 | 18.91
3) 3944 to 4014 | 6.409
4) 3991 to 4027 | 18.15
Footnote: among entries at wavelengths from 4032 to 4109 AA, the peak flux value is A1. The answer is 19.69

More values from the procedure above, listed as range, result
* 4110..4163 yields 20.63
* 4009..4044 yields 19.47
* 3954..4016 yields 19.55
